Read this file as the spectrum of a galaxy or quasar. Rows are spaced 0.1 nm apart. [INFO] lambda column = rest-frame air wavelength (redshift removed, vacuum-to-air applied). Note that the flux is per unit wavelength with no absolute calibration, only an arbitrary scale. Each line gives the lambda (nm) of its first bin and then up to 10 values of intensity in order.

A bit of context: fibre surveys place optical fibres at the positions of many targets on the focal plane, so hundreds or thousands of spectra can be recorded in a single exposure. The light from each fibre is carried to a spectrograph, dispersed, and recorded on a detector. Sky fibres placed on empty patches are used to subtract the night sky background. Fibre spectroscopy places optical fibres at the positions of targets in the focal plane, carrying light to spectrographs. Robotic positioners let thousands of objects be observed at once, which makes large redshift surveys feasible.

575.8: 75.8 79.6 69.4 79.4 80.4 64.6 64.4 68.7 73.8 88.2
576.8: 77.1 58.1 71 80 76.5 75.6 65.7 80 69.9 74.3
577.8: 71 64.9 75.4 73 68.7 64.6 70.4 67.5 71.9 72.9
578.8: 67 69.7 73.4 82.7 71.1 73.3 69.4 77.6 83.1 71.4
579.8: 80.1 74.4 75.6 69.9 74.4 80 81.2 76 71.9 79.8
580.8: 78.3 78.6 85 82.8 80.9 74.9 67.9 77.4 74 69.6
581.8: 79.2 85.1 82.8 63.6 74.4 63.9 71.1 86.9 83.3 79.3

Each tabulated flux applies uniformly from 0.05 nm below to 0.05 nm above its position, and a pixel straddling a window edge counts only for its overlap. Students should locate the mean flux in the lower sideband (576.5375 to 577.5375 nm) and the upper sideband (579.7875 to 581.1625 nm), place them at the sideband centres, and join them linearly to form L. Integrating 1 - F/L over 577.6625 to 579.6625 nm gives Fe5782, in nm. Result 0.10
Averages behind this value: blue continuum 74.5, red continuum 77.7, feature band 72.1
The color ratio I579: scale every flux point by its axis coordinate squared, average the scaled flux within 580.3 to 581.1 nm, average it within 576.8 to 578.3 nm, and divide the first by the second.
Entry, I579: 1.11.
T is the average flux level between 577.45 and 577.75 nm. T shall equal 74.7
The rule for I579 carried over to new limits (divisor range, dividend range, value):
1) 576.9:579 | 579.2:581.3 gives 1.09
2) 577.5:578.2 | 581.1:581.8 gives 1.06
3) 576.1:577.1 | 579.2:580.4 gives 1.05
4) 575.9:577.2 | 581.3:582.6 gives 1.04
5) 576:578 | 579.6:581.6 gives 1.07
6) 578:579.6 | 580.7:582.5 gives 1.07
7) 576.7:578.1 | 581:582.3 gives 1.06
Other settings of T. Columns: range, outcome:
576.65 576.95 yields 74.5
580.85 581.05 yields 81.8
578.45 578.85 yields 69.8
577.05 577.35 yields 77.4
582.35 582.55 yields 79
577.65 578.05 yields 71.4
